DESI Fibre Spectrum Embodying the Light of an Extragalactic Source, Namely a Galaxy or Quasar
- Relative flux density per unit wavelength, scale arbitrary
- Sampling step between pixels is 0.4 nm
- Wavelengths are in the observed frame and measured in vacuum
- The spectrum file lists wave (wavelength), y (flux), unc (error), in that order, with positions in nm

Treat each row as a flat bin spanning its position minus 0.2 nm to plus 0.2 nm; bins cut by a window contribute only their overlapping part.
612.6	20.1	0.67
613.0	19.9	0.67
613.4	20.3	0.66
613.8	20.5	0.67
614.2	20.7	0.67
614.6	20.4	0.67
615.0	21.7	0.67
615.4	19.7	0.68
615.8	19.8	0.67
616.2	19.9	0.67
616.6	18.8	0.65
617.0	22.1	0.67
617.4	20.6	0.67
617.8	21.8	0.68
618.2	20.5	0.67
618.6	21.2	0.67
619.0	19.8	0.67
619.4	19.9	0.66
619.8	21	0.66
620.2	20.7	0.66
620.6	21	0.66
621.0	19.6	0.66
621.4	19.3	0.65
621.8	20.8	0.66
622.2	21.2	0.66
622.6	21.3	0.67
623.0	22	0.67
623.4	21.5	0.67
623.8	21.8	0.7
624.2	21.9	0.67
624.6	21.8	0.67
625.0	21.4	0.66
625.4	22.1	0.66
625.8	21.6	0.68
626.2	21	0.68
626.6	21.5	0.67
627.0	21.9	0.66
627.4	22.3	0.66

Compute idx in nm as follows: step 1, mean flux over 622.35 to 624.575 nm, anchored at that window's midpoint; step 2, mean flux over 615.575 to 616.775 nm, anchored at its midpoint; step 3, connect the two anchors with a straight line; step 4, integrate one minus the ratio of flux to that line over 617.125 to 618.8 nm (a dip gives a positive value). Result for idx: -0.086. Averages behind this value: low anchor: 19.5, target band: 21.1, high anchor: 21.7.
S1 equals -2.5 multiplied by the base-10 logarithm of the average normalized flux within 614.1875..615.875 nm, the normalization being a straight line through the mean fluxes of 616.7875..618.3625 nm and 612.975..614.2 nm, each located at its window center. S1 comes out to 0.010 mag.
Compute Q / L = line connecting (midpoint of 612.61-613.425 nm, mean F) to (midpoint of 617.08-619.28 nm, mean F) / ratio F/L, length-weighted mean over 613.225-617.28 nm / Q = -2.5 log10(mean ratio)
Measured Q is 0.00 mag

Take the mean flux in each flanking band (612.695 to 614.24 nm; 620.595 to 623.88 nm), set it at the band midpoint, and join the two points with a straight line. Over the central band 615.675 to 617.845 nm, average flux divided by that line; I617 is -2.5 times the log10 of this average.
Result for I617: 0.01 mag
